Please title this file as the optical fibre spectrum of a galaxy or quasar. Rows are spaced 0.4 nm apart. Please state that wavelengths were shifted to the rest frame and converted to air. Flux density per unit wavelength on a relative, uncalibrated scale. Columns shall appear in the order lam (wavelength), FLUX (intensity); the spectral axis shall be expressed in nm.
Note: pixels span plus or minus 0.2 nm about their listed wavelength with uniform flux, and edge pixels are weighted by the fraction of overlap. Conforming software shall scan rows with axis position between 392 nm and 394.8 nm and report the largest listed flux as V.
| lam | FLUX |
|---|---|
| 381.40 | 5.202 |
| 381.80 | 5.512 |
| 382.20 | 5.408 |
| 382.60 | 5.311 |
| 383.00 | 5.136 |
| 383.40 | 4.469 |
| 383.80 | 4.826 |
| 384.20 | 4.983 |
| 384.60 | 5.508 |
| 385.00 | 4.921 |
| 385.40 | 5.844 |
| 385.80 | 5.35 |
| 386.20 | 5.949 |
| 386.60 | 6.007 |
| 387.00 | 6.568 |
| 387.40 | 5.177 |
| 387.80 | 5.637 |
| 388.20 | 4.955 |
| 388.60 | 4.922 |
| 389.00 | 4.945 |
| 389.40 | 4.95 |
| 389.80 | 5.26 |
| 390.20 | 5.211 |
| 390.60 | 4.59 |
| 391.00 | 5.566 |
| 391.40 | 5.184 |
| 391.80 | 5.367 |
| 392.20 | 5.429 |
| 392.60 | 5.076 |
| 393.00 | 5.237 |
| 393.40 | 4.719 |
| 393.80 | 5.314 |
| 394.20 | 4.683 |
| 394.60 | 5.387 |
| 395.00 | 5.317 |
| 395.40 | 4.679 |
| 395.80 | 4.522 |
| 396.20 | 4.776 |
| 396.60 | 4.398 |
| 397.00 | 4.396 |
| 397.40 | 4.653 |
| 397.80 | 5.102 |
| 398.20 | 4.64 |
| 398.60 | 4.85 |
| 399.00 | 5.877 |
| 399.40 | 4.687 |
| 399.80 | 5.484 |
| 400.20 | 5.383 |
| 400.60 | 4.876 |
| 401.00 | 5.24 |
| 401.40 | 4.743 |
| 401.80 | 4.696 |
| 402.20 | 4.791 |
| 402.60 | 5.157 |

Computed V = 5.429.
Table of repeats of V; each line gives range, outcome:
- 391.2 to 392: 5.367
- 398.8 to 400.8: 5.877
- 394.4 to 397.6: 5.387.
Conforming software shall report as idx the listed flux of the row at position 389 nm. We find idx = 4.945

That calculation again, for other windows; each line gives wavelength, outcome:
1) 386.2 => 5.949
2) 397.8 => 5.102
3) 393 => 5.237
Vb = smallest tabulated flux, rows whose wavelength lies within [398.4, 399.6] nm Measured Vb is 4.687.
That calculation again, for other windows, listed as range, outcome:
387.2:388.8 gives 4.922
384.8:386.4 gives 4.921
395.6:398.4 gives 4.396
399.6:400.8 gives 4.876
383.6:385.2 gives 4.826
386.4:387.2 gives 6.007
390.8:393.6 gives 4.719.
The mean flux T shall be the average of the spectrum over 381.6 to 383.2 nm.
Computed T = 5.34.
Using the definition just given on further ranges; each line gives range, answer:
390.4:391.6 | 5.11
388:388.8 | 4.94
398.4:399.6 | 5.14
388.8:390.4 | 5.09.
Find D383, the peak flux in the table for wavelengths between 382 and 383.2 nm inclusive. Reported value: 5.408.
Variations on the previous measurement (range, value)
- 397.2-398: 5.102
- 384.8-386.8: 6.007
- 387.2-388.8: 5.637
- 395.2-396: 4.679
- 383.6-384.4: 4.983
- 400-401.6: 5.383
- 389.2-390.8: 5.26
